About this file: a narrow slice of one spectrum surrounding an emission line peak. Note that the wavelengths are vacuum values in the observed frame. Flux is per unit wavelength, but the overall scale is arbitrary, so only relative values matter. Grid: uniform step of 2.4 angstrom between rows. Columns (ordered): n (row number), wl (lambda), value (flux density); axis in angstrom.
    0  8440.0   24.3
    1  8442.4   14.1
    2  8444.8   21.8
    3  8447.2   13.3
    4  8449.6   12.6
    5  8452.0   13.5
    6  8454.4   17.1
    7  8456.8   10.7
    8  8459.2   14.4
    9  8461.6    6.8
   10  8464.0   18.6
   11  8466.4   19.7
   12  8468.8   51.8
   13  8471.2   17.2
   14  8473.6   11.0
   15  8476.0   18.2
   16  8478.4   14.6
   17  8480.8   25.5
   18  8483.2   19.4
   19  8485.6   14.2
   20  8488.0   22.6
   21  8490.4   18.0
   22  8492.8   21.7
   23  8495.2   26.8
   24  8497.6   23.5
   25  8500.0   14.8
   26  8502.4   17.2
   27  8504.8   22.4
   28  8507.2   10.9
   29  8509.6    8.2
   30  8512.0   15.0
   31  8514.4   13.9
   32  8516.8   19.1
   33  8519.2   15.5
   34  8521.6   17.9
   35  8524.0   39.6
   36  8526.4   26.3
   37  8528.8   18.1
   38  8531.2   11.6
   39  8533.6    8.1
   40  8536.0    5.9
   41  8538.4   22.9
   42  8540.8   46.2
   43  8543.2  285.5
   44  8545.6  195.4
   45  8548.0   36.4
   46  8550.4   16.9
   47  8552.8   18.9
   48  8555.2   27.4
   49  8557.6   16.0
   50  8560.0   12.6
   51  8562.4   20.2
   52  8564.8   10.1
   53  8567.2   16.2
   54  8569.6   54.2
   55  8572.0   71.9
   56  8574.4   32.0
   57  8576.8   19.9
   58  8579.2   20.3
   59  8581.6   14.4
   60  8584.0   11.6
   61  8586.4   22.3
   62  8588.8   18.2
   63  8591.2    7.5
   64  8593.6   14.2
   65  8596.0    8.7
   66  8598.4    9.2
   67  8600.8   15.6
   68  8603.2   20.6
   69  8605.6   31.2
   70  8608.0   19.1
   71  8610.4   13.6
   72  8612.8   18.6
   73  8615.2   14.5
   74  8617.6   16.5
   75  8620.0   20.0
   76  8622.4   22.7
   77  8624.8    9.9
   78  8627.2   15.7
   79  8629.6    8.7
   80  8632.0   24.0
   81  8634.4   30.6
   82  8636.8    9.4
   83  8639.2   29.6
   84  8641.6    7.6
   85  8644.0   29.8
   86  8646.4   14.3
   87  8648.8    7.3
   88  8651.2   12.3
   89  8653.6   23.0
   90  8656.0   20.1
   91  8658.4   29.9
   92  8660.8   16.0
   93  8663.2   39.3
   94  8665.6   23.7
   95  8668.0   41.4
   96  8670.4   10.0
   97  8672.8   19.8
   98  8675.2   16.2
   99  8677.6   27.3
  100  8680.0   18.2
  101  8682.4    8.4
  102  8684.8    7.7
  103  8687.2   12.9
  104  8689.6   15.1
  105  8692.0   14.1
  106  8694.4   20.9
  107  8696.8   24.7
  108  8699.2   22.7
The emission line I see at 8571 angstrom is [N II]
